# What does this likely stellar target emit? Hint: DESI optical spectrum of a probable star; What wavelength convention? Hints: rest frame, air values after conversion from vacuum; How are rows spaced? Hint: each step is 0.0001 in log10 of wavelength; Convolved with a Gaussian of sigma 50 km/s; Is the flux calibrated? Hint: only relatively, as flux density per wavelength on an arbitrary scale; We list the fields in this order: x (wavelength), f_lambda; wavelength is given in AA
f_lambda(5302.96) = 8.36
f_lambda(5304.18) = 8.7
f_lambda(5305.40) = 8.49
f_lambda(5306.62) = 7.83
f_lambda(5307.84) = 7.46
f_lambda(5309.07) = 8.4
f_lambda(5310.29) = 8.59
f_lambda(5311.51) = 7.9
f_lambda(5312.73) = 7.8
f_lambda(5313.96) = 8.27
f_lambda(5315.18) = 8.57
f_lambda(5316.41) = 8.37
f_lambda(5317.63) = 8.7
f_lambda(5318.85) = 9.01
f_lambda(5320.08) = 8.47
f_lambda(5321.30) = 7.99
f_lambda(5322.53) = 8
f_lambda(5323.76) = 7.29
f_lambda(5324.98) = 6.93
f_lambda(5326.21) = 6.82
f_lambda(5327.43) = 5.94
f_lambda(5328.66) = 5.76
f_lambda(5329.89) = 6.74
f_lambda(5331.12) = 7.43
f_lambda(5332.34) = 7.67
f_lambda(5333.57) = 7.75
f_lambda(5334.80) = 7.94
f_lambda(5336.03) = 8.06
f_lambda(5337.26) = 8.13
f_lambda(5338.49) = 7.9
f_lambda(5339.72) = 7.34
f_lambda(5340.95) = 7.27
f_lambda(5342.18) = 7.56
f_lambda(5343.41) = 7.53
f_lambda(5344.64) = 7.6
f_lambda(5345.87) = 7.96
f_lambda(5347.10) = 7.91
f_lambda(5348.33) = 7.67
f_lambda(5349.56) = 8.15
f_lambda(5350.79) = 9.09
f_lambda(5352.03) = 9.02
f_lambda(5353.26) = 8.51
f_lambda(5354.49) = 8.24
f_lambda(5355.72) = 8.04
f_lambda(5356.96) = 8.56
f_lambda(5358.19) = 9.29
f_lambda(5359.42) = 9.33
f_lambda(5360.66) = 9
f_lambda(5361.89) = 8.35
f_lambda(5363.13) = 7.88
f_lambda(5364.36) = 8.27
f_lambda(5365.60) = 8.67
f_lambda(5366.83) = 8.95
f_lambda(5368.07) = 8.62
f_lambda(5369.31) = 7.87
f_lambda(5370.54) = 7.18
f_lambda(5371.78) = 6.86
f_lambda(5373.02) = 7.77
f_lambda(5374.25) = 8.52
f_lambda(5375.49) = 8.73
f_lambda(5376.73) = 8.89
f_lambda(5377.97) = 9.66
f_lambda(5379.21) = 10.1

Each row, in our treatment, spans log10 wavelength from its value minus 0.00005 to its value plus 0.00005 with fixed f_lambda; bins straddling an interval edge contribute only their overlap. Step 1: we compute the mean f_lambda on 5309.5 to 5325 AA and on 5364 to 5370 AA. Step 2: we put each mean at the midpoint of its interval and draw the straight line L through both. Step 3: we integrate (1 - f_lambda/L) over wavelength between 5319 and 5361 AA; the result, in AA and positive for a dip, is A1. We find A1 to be 2.4 AA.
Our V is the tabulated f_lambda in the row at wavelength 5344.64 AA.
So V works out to 7.6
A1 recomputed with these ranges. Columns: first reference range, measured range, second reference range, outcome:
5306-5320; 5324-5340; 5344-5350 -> 1.54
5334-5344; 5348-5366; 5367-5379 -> -1.16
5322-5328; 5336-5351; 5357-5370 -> -0.09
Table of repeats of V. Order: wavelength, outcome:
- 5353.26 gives 8.51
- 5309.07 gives 8.4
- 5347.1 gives 7.91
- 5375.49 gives 8.73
